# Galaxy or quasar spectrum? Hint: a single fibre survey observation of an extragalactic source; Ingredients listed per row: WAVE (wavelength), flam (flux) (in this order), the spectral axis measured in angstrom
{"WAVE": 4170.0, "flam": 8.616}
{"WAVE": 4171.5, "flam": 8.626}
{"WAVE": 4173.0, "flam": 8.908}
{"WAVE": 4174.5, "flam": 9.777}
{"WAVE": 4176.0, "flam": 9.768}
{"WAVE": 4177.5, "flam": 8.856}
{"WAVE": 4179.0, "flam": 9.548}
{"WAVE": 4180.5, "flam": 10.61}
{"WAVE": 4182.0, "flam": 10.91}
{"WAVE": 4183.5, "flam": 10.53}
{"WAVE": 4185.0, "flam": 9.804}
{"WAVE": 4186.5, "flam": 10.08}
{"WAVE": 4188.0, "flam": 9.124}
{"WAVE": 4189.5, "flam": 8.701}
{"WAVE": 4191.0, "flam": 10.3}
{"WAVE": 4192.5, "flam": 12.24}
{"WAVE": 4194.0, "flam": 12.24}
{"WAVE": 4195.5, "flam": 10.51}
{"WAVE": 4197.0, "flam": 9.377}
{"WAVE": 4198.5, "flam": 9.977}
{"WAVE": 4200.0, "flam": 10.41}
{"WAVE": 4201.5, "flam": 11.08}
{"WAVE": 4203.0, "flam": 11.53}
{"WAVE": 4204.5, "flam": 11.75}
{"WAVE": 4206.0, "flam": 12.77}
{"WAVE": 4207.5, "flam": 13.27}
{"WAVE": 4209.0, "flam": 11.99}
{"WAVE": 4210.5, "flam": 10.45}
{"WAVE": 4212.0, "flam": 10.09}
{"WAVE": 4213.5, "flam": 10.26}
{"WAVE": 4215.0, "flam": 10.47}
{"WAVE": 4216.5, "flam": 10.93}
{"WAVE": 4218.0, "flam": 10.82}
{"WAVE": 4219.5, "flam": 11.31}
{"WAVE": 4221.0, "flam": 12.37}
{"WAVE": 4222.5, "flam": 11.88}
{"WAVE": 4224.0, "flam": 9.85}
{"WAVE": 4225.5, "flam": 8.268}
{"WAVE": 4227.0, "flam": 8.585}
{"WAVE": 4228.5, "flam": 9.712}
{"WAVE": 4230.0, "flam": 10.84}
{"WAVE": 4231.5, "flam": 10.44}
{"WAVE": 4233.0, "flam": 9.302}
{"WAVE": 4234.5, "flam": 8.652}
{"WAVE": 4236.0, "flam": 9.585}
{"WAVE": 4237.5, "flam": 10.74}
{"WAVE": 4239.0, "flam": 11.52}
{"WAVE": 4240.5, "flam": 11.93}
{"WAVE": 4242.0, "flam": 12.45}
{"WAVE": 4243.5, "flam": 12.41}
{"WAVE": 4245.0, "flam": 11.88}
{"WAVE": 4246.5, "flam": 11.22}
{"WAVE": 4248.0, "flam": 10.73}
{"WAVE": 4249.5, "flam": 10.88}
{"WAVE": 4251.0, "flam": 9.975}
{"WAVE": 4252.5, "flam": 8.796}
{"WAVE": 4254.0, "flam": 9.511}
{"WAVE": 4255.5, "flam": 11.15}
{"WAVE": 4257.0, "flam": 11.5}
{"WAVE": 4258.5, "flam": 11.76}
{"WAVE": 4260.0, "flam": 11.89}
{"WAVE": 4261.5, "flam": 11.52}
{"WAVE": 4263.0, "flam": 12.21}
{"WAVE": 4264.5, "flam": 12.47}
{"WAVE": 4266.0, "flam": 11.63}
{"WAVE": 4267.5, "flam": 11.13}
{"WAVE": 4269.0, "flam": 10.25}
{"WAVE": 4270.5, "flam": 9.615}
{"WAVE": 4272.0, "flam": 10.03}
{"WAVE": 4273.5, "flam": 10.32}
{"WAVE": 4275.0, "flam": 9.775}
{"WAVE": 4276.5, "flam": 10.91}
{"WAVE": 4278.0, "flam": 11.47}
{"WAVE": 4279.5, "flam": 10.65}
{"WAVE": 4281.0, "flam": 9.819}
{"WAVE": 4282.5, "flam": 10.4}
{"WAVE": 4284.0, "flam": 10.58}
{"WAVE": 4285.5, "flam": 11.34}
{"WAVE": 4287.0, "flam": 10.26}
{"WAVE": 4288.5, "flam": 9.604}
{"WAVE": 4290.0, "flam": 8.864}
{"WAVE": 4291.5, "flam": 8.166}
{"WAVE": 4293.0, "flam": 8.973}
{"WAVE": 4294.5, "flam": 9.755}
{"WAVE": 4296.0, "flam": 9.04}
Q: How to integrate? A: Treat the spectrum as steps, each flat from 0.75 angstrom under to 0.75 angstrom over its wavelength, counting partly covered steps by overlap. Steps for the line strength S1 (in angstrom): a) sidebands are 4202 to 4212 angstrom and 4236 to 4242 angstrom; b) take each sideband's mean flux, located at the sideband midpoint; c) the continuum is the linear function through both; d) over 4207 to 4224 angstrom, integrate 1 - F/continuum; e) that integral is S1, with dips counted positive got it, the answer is 0.7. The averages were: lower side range 11.8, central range 11.2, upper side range 11.3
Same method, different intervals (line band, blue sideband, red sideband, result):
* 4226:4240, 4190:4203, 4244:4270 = 1.3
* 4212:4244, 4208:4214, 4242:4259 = 0.9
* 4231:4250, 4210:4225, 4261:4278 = -0.1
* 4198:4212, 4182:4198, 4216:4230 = -1.4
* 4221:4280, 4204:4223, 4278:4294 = -0.5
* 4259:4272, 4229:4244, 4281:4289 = -0.9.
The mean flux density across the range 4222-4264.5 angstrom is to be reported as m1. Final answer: 10.7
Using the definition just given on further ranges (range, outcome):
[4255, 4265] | 11.8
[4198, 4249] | 10.9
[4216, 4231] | 10.4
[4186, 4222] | 10.9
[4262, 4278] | 10.9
